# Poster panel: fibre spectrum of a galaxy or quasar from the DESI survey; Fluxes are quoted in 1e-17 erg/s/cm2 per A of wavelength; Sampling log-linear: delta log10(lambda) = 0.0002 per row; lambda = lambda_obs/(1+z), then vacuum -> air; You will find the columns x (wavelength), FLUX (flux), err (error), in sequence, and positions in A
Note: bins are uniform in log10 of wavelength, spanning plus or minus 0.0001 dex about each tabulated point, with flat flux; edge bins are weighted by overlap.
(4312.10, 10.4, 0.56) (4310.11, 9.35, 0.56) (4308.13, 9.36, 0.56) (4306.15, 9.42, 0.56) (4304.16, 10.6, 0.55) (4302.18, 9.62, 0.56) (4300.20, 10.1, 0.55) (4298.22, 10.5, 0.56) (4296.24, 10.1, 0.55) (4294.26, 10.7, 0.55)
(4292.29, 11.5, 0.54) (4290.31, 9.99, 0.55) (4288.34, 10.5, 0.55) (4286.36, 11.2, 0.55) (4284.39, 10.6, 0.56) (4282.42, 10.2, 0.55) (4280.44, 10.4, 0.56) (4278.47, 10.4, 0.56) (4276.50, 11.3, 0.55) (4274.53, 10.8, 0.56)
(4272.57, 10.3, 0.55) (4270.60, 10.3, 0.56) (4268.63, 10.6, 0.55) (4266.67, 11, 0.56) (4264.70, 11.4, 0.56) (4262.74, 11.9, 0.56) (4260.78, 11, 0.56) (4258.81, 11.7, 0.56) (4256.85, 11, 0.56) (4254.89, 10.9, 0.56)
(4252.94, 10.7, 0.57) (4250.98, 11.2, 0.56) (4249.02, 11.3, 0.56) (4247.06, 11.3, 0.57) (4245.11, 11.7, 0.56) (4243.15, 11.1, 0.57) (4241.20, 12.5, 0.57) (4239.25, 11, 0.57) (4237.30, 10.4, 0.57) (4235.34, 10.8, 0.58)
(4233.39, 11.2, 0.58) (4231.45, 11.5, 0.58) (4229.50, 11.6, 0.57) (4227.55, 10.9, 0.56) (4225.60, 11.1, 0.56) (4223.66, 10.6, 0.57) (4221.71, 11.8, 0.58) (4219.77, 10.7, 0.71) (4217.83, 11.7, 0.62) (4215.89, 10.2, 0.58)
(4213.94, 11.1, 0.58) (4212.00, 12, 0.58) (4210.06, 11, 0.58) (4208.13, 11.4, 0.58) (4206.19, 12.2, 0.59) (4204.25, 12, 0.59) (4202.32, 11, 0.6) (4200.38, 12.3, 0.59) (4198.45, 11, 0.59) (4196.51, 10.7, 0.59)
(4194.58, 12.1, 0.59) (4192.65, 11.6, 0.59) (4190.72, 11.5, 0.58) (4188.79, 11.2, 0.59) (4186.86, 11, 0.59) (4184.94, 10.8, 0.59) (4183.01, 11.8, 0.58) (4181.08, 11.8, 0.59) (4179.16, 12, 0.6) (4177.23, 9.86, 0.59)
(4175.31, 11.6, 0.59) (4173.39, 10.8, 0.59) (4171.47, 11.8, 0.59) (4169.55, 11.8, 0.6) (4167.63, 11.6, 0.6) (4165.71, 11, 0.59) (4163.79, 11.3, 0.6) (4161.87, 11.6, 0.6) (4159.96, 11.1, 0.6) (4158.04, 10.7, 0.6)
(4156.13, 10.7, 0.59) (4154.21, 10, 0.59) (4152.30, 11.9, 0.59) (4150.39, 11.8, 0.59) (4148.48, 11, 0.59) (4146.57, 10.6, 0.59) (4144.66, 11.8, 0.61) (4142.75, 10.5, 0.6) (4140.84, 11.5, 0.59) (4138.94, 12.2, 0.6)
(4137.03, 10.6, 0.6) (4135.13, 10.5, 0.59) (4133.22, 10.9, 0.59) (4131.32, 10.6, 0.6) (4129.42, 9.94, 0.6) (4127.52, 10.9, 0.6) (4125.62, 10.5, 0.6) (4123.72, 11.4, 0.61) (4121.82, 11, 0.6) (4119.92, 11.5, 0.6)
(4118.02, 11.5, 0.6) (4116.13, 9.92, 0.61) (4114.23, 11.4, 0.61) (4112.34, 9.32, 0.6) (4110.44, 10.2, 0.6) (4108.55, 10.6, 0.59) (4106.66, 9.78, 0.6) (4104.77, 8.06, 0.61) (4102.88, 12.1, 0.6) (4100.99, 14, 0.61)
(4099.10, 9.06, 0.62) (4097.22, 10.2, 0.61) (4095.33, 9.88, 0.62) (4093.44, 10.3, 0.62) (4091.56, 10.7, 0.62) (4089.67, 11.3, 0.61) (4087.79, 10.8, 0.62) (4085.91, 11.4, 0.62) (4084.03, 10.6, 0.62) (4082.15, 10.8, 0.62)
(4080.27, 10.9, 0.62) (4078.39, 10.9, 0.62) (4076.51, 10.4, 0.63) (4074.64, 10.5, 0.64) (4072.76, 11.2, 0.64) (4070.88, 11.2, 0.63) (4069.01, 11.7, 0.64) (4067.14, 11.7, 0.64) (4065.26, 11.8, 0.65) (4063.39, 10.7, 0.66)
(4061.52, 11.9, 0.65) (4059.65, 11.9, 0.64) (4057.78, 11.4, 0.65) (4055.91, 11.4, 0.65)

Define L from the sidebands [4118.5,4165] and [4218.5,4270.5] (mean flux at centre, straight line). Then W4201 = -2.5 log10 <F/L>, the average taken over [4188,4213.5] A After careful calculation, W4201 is -0.04 mag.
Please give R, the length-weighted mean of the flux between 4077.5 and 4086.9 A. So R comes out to 10.9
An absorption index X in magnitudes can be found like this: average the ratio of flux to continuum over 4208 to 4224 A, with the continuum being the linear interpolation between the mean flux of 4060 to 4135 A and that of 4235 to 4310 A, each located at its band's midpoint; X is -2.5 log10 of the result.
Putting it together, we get -0.04 mag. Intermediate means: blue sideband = 10.8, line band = 11.2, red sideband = 10.8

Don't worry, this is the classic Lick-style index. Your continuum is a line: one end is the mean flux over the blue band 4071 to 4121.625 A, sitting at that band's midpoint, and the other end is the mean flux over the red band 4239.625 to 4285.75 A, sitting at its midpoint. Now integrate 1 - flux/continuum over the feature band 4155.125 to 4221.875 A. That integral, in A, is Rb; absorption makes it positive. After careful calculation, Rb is -2.8 A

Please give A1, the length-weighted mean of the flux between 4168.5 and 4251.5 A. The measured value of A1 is 11.3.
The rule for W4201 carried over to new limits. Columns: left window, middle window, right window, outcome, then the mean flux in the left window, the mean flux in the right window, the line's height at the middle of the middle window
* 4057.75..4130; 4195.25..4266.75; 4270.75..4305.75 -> -0.067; 10.9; 10.5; 10.6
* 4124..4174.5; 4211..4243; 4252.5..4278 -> -0.017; 11.1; 11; 11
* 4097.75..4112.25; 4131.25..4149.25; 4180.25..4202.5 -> -0.019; 10.5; 11.4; 10.8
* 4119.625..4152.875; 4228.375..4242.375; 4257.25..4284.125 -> -0.036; 11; 10.9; 10.9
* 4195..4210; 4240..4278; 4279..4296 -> -0.023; 11.5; 10.6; 10.9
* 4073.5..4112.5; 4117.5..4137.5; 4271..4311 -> -0.030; 10.6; 10.3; 10.5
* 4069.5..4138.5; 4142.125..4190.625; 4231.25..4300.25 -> -0.042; 10.7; 10.9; 10.8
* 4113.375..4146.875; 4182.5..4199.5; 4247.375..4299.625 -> -0.038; 11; 10.8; 10.9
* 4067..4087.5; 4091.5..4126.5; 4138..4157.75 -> 0.048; 11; 11.2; 11.1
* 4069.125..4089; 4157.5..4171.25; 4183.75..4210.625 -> -0.006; 10.9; 11.4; 11.3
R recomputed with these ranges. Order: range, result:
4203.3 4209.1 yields 11.9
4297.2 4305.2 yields 10.2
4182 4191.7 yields 11.3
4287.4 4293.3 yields 10.7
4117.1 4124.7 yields 11.3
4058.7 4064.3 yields 11.5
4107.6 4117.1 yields 10.3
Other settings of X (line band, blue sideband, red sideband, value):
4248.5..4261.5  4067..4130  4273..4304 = -0.05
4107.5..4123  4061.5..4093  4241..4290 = 0.04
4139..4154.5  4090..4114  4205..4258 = -0.06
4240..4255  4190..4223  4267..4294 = -0.04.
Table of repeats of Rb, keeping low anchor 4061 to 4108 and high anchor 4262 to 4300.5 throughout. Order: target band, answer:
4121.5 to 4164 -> -0.7 A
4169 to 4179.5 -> -0.5 A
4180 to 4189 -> -0.5 A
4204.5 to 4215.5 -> -0.8 A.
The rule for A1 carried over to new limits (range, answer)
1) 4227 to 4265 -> 11.3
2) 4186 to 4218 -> 11.4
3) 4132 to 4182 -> 11.2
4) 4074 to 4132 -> 10.7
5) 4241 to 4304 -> 10.8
